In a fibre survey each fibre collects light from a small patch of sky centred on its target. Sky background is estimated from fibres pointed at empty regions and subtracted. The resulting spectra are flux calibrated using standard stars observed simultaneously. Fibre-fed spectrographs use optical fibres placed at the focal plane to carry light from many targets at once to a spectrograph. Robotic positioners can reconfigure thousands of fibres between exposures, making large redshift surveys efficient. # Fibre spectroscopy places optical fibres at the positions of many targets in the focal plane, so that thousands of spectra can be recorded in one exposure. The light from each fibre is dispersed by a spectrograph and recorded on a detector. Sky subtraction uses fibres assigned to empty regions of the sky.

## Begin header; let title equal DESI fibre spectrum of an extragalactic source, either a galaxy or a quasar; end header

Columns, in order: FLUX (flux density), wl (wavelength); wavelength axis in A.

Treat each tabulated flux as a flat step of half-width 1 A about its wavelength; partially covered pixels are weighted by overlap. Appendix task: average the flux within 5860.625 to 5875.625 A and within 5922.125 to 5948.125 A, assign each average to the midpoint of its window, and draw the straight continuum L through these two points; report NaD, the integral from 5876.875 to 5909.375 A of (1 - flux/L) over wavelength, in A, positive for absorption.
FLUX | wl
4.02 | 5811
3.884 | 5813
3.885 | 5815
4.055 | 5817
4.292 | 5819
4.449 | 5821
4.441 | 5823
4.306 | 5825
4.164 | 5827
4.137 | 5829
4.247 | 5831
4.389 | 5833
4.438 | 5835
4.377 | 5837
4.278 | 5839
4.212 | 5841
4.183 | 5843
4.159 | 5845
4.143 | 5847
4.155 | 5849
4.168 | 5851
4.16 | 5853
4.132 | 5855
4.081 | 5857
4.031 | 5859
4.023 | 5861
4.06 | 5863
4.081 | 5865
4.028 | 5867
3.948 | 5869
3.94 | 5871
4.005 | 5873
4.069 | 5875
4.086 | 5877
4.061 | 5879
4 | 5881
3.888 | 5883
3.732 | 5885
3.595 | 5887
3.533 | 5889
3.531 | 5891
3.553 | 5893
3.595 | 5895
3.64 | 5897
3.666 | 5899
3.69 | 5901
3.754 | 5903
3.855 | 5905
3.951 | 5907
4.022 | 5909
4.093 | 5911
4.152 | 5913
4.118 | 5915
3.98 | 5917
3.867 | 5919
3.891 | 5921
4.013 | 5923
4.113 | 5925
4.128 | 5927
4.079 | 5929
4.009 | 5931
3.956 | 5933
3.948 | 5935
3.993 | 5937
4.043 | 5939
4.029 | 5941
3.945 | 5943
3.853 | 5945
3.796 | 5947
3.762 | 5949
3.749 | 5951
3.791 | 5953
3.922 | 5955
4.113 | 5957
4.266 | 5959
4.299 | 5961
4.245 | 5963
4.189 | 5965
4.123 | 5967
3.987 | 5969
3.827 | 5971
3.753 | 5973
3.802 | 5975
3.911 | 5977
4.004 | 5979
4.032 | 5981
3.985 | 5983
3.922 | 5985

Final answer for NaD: 2.0 A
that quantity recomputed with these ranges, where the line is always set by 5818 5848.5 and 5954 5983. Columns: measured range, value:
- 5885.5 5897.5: 1.7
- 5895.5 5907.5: 1.2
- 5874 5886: 0.6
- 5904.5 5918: 0.3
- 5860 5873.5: 0.7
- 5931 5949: 0.6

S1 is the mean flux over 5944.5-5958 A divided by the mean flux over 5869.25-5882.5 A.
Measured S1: 1.0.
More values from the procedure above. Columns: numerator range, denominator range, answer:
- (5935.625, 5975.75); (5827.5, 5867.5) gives 0.95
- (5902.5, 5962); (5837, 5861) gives 0.96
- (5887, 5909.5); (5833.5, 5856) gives 0.88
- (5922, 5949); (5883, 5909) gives 1.08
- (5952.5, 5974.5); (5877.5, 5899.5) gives 1.09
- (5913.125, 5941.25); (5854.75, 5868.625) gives 0.99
